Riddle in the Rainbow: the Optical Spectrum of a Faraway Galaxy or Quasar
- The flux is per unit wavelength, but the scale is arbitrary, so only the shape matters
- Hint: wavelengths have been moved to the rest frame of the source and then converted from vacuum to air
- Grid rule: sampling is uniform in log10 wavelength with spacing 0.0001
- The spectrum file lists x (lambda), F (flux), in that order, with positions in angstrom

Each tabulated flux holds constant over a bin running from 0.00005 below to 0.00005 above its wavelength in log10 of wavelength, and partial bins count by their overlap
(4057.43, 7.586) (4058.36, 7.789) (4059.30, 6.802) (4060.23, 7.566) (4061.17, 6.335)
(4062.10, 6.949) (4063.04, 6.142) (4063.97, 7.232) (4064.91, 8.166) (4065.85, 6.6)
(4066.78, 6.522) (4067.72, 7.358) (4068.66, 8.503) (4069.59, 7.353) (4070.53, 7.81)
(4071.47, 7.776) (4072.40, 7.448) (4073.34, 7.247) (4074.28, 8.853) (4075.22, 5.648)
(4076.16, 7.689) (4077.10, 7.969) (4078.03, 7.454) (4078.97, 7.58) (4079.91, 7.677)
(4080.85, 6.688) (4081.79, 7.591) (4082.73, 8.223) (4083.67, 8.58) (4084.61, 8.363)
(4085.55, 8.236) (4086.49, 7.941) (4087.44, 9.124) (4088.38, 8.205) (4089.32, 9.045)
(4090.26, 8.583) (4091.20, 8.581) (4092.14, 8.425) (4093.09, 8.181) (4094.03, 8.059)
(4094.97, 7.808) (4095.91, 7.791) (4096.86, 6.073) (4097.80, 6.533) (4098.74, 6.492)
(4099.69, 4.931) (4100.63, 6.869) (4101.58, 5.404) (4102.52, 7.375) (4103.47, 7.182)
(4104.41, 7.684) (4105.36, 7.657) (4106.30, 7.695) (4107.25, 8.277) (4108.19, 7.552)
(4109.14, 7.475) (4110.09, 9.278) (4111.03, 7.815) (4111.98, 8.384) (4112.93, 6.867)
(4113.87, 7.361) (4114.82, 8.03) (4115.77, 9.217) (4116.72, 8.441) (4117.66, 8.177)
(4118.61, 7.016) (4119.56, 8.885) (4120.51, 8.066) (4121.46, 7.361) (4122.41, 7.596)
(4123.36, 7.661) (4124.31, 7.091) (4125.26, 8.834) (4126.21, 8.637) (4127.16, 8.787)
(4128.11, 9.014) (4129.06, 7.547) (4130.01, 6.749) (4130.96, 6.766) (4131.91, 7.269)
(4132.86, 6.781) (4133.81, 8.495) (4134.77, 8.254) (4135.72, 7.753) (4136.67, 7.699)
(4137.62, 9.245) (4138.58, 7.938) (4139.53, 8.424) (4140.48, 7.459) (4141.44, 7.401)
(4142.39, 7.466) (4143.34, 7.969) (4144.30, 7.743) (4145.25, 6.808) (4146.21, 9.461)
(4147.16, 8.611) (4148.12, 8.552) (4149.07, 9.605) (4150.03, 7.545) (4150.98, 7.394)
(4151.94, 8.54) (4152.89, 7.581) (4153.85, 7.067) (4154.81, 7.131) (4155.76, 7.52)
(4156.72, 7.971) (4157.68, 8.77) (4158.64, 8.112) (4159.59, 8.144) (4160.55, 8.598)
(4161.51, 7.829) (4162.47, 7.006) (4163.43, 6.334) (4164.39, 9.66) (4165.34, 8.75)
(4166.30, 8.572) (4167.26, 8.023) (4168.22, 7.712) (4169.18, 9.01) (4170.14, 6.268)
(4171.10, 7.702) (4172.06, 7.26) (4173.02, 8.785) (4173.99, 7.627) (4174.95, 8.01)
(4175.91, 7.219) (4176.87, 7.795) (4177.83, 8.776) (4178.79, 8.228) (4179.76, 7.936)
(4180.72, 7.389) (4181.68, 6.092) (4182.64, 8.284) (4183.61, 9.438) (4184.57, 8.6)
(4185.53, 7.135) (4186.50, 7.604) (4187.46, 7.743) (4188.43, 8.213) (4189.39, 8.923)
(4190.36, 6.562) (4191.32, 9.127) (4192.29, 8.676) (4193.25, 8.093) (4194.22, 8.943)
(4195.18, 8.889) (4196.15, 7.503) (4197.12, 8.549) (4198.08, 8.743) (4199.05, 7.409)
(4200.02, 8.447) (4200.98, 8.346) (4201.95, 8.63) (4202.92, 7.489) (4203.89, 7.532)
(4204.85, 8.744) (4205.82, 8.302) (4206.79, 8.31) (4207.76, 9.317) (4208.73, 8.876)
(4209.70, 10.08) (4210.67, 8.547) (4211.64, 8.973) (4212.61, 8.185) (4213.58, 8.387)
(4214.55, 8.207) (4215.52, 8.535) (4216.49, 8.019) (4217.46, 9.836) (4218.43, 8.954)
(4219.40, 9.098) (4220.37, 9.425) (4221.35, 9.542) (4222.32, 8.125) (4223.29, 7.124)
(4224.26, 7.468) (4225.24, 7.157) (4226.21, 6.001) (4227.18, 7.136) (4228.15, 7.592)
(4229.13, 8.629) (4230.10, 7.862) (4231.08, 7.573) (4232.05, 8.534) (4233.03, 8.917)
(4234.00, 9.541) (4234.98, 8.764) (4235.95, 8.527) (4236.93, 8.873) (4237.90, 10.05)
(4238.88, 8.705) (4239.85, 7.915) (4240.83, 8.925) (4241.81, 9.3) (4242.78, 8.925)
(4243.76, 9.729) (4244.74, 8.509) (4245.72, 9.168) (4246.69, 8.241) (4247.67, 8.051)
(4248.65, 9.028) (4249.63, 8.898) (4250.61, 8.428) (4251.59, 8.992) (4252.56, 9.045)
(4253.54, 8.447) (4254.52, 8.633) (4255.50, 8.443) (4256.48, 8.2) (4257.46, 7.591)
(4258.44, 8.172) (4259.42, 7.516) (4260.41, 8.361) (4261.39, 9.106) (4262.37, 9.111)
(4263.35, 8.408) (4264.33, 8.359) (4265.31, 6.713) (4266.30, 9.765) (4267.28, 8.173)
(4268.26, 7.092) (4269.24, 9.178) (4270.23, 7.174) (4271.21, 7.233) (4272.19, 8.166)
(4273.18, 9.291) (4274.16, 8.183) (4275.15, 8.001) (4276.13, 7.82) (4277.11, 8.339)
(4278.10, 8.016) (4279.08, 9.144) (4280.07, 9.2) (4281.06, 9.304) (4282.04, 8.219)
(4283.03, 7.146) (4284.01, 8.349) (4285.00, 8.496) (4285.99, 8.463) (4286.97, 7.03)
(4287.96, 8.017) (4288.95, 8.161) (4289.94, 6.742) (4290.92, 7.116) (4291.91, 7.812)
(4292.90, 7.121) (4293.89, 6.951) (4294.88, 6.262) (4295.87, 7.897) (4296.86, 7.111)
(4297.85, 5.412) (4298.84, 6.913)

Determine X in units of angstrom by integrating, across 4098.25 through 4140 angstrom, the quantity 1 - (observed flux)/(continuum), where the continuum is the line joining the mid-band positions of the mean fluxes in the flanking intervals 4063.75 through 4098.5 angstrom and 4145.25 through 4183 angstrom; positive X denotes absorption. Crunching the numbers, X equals 0.6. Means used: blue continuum 7.75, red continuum 7.96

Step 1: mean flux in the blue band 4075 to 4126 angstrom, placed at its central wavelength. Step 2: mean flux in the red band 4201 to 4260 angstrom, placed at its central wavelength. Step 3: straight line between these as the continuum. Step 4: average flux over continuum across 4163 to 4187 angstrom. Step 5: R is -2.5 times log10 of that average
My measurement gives 0.032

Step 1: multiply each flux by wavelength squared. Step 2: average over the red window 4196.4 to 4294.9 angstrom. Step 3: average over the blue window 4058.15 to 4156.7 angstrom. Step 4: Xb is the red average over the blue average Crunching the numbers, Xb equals 1.15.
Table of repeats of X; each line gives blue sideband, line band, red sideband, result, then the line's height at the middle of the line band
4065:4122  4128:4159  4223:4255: 0.26 angstrom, 7.95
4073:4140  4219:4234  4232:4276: 0.60 angstrom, 8.39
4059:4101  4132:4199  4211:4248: 0.62 angstrom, 8.08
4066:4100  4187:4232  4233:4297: -1.02 angstrom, 8.12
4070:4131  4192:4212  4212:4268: -0.53 angstrom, 8.27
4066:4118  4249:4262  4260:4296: -0.74 angstrom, 8.01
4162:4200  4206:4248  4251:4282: -1.78 angstrom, 8.2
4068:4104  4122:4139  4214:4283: -0.13 angstrom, 7.84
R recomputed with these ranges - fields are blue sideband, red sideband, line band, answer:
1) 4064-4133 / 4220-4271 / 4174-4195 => 0.009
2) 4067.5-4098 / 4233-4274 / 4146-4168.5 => 0.008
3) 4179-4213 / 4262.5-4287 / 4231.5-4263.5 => -0.057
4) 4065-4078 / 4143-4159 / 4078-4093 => -0.082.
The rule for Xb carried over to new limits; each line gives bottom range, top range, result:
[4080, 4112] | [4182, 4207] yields 1.12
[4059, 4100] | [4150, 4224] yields 1.14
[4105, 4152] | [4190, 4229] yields 1.09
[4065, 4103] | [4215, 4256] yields 1.21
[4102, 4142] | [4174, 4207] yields 1.06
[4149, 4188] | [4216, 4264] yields 1.11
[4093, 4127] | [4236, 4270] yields 1.21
